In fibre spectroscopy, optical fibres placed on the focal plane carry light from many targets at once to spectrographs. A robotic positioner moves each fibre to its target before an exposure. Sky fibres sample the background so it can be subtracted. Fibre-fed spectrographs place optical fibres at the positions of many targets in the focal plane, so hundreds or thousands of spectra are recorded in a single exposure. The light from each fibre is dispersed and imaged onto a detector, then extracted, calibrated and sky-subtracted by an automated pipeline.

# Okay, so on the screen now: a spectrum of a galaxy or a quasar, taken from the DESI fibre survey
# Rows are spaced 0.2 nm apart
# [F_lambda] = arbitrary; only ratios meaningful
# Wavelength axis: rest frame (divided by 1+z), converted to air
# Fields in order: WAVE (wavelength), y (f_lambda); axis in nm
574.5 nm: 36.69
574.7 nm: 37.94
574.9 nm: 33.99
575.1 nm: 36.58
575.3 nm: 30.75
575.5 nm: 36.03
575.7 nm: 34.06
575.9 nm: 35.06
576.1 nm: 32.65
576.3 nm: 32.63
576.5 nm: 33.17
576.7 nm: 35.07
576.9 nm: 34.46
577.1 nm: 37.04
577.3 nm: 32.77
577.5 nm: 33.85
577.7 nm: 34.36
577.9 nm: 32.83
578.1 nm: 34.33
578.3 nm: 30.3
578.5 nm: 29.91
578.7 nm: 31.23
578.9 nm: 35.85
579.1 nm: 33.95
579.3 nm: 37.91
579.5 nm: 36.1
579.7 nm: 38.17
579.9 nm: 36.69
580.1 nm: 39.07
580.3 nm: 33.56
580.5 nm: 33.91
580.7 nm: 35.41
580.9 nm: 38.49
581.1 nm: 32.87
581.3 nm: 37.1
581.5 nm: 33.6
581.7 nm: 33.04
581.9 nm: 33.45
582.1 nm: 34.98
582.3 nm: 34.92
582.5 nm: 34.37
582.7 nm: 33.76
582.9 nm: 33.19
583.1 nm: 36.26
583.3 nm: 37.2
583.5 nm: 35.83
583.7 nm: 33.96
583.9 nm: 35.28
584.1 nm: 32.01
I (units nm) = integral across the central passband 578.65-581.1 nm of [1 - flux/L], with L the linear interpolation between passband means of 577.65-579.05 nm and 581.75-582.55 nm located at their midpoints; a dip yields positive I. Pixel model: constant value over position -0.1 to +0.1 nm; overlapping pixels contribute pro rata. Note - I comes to -0.18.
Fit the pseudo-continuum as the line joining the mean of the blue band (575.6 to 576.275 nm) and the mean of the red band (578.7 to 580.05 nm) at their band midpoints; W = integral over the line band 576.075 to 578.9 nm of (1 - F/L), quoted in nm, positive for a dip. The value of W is 0.12 nm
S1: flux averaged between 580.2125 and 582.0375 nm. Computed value 34.6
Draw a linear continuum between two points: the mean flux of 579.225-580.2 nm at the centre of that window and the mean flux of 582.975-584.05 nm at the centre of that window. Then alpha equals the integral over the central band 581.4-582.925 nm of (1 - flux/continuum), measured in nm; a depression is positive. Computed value 0.10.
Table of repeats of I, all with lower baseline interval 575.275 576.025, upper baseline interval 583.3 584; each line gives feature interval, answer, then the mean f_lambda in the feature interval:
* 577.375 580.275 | 0.01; 34.6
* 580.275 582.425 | 0.02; 34.7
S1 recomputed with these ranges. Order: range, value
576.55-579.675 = 34.1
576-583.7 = 34.6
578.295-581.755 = 35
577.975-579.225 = 32.7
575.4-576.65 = 34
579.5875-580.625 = 36.3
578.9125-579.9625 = 36.5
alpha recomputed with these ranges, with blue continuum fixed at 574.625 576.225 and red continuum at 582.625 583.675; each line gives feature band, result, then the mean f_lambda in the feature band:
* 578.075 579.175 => 0.07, 32.4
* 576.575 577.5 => 0.00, 34.7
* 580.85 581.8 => 0.01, 34.8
